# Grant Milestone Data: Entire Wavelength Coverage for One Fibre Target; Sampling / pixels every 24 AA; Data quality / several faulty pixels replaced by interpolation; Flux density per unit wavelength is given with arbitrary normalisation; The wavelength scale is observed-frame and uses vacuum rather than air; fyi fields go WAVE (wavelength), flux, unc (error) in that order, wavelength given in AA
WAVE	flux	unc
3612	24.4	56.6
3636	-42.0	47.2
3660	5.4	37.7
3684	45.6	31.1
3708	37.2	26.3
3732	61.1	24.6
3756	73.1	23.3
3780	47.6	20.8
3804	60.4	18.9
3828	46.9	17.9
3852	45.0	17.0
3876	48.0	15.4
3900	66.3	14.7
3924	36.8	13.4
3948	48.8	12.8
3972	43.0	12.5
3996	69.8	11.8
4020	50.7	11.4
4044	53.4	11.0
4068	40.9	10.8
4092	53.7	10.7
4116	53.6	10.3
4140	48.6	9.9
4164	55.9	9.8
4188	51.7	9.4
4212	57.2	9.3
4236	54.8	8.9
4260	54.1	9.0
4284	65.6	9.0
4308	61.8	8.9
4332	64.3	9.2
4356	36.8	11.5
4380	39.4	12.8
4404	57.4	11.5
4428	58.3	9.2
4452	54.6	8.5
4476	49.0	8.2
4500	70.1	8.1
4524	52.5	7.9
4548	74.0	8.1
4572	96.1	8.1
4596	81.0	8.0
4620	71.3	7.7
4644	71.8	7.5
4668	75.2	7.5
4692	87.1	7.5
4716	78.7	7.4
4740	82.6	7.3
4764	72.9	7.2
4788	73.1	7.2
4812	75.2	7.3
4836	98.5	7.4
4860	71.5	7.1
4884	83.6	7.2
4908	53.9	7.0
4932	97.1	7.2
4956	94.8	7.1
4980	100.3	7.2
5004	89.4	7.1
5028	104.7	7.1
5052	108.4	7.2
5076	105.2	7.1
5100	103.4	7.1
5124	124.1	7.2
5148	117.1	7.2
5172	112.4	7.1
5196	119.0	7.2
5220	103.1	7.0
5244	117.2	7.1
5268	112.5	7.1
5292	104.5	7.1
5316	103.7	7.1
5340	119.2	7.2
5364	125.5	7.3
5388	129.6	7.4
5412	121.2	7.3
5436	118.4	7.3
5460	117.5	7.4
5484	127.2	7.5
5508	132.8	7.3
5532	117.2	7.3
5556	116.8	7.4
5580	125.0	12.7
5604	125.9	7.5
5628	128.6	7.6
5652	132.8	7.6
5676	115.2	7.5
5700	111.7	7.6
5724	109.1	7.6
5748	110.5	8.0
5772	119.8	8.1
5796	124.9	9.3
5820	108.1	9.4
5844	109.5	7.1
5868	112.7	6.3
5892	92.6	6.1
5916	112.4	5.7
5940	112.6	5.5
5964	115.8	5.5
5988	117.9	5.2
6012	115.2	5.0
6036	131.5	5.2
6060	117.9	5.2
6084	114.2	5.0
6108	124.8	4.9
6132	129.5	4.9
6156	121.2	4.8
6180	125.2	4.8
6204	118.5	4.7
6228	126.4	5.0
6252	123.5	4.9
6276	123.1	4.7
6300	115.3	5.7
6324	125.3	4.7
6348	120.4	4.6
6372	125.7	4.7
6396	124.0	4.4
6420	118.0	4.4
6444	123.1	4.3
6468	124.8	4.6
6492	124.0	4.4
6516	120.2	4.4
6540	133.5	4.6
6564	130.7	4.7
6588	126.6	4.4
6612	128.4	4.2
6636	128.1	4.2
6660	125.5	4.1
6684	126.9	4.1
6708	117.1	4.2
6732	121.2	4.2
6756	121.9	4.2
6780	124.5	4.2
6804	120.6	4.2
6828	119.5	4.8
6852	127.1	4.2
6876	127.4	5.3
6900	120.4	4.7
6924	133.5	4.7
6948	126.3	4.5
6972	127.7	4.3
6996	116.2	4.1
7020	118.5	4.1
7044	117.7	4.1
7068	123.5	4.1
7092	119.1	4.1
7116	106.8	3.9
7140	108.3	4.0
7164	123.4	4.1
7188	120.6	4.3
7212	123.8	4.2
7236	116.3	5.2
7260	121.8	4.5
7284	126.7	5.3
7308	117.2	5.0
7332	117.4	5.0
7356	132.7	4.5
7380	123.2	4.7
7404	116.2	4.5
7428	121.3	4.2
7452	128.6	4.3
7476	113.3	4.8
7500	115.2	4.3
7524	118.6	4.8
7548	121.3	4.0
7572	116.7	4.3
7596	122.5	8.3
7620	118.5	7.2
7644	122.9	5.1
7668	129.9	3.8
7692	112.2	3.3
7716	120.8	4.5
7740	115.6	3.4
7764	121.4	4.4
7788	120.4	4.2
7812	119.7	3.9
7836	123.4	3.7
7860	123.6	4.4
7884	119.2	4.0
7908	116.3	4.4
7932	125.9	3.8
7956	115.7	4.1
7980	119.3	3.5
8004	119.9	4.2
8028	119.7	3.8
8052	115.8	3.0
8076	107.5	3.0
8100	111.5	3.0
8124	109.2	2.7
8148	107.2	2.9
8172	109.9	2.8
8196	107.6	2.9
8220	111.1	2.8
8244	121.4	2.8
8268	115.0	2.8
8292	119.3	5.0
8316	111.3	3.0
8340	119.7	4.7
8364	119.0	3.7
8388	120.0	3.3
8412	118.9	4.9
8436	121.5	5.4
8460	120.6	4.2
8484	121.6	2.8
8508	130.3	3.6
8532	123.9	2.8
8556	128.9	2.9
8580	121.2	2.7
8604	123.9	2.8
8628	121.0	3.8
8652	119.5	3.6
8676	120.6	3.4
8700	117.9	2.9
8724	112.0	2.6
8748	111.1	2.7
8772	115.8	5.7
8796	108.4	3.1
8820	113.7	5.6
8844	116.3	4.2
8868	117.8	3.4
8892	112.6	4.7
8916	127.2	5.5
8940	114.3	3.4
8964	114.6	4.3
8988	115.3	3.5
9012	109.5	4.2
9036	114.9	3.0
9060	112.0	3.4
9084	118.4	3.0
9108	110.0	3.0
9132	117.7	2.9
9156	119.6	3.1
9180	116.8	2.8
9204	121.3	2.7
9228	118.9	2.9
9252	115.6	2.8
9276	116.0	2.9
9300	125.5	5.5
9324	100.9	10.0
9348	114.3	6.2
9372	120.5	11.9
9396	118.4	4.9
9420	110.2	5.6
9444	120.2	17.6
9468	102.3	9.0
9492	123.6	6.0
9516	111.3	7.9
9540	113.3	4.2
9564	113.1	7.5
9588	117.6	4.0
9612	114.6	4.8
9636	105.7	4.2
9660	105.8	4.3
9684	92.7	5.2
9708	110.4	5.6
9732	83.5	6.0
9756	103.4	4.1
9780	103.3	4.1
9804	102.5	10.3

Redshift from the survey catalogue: 0.14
